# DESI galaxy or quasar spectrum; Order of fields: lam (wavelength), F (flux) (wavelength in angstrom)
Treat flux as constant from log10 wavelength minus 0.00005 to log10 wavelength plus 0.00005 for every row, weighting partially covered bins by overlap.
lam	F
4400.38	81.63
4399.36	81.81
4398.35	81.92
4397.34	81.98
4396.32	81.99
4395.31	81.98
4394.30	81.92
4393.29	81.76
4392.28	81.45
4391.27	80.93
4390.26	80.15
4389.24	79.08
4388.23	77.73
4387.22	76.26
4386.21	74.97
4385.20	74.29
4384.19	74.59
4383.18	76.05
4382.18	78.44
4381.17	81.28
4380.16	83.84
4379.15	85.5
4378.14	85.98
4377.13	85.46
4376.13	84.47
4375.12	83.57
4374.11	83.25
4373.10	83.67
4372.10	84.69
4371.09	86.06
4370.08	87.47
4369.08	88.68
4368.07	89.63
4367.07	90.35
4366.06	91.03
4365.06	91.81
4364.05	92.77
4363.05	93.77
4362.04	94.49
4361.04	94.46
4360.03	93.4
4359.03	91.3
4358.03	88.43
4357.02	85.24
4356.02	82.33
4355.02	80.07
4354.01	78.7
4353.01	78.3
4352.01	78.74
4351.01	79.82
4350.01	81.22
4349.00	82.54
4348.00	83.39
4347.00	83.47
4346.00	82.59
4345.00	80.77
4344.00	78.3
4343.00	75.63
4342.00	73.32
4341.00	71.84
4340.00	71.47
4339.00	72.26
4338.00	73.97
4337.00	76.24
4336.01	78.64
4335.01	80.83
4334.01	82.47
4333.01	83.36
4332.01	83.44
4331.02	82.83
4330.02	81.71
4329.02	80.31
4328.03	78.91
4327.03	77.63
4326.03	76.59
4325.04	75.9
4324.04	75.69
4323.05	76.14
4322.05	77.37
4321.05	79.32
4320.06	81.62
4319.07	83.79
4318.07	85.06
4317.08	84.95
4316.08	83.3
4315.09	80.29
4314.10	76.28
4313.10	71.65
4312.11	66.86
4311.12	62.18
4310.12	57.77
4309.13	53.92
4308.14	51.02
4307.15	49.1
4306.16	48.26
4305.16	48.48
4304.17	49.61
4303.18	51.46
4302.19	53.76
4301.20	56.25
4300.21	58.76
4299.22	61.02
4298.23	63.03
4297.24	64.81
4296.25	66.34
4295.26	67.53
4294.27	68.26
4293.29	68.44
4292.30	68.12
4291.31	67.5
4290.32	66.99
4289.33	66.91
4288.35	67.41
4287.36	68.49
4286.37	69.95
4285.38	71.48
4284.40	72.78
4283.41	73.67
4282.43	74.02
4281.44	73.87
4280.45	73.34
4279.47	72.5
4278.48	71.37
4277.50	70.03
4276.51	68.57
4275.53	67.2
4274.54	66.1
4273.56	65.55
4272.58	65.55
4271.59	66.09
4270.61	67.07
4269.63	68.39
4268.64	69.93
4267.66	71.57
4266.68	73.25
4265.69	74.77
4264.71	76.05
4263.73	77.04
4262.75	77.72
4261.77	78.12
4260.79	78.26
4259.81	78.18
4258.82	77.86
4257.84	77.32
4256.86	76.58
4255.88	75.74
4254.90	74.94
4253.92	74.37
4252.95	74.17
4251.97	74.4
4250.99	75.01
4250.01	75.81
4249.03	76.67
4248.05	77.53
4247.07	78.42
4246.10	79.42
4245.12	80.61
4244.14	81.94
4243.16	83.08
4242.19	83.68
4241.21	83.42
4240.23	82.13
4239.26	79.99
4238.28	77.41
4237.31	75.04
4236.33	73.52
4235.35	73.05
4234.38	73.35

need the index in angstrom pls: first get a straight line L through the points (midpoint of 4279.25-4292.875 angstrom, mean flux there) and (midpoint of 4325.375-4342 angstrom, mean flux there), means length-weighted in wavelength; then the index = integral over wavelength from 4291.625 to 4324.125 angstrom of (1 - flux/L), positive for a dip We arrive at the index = 3.42 angstrom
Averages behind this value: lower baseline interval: 70.4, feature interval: 66.3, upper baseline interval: 78.1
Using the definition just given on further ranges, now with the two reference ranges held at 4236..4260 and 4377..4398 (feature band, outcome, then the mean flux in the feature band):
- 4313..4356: 0.06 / 79.2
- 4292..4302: 1.89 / 63.9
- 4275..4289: 1.33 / 71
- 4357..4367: -1.52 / 91.9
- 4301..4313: 3.69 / 54.6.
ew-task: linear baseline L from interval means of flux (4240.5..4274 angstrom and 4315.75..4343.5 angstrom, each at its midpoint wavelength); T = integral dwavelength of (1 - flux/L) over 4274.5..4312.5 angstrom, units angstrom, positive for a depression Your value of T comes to 6.46 angstrom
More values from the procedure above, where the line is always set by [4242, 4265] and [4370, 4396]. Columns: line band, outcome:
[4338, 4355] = 0.4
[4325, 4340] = 0.2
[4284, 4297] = 1.7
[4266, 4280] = 1.7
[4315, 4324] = -0.2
